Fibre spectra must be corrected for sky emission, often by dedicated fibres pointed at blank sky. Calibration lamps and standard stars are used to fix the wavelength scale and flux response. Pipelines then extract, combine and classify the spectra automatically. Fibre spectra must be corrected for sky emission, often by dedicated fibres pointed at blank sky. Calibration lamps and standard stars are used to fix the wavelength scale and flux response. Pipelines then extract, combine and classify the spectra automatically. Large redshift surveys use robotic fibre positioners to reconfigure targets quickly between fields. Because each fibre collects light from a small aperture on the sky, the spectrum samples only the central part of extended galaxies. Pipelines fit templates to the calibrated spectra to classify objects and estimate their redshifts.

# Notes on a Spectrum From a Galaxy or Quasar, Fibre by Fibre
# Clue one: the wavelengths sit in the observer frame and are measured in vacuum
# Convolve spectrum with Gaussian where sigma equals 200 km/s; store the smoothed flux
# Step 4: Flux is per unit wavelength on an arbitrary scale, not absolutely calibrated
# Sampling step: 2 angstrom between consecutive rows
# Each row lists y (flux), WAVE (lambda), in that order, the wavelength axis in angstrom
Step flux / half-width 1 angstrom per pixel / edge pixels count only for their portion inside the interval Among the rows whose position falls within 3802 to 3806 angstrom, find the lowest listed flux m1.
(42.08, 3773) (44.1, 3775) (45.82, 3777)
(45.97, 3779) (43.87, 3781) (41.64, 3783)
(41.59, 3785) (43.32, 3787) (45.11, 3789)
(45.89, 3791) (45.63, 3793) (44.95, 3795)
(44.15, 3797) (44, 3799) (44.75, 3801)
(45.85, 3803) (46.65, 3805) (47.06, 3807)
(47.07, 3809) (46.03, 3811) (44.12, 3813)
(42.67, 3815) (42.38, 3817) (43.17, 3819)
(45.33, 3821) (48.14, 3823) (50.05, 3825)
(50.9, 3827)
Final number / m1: 45.85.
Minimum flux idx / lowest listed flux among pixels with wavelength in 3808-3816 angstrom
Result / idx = 42.67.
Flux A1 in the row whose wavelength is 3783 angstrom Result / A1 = 41.64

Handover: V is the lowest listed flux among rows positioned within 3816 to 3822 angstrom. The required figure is 42.38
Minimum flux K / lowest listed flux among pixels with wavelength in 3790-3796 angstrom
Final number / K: 44.95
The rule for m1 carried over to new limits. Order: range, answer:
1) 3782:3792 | 41.59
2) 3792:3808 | 44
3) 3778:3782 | 43.87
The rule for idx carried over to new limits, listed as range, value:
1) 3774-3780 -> 44.1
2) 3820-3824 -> 45.33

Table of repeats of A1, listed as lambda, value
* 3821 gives 45.33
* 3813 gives 44.12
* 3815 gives 42.67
